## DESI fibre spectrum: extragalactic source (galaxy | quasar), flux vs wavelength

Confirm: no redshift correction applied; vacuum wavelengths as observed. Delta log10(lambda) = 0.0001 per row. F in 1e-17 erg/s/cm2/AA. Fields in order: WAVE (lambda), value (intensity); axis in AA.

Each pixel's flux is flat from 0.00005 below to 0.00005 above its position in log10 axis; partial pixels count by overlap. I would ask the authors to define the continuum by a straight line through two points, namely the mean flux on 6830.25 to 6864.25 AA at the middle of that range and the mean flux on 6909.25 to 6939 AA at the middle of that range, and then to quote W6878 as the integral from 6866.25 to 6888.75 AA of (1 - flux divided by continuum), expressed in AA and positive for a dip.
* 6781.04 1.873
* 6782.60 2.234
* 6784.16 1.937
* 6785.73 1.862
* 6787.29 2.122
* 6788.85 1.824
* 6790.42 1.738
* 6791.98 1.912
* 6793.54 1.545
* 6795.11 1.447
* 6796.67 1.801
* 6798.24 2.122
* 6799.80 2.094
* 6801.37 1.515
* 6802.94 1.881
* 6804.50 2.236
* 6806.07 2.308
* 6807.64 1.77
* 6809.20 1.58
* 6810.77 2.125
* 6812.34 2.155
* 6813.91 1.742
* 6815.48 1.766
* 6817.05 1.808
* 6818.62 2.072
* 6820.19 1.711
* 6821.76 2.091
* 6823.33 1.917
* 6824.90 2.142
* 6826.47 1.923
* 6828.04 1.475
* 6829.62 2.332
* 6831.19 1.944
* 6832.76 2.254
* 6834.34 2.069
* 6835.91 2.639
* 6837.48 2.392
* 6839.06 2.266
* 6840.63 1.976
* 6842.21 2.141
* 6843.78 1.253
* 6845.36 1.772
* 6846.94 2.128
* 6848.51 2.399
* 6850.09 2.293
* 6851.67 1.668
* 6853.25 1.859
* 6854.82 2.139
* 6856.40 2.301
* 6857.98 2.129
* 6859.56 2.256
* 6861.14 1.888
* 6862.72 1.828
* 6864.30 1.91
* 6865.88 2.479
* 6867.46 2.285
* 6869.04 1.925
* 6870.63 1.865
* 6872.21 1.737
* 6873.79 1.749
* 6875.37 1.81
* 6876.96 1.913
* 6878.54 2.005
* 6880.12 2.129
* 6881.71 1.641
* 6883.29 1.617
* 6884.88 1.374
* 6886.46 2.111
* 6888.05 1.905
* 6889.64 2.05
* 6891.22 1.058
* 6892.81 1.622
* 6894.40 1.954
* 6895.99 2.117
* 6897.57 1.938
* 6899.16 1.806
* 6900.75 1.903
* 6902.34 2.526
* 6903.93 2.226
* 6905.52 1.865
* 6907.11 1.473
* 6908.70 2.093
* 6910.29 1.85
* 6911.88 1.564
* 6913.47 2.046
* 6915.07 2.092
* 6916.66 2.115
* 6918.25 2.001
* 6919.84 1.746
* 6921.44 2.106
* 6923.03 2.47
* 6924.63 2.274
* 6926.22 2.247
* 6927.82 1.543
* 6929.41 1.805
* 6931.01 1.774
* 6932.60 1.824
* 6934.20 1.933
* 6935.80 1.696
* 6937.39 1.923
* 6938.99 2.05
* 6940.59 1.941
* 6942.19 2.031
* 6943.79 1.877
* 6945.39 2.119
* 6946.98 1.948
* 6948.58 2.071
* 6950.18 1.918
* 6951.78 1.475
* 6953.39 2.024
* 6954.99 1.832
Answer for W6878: 1.7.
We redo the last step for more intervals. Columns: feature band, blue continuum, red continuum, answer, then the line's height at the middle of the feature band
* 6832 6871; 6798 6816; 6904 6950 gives -2.9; 1.94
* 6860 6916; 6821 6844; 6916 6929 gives 4.4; 2.06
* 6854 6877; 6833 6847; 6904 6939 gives 0.2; 2.03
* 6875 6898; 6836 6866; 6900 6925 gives 2.5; 2.04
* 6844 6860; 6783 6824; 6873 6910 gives -1.6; 1.88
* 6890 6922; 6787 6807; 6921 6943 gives 0.8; 1.95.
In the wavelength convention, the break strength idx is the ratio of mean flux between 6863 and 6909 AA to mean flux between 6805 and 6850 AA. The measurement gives 0.94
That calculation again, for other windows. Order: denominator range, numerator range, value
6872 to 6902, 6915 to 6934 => 1.09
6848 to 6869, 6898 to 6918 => 0.94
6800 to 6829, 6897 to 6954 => 1.02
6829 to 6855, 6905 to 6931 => 0.93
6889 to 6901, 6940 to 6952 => 1.08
